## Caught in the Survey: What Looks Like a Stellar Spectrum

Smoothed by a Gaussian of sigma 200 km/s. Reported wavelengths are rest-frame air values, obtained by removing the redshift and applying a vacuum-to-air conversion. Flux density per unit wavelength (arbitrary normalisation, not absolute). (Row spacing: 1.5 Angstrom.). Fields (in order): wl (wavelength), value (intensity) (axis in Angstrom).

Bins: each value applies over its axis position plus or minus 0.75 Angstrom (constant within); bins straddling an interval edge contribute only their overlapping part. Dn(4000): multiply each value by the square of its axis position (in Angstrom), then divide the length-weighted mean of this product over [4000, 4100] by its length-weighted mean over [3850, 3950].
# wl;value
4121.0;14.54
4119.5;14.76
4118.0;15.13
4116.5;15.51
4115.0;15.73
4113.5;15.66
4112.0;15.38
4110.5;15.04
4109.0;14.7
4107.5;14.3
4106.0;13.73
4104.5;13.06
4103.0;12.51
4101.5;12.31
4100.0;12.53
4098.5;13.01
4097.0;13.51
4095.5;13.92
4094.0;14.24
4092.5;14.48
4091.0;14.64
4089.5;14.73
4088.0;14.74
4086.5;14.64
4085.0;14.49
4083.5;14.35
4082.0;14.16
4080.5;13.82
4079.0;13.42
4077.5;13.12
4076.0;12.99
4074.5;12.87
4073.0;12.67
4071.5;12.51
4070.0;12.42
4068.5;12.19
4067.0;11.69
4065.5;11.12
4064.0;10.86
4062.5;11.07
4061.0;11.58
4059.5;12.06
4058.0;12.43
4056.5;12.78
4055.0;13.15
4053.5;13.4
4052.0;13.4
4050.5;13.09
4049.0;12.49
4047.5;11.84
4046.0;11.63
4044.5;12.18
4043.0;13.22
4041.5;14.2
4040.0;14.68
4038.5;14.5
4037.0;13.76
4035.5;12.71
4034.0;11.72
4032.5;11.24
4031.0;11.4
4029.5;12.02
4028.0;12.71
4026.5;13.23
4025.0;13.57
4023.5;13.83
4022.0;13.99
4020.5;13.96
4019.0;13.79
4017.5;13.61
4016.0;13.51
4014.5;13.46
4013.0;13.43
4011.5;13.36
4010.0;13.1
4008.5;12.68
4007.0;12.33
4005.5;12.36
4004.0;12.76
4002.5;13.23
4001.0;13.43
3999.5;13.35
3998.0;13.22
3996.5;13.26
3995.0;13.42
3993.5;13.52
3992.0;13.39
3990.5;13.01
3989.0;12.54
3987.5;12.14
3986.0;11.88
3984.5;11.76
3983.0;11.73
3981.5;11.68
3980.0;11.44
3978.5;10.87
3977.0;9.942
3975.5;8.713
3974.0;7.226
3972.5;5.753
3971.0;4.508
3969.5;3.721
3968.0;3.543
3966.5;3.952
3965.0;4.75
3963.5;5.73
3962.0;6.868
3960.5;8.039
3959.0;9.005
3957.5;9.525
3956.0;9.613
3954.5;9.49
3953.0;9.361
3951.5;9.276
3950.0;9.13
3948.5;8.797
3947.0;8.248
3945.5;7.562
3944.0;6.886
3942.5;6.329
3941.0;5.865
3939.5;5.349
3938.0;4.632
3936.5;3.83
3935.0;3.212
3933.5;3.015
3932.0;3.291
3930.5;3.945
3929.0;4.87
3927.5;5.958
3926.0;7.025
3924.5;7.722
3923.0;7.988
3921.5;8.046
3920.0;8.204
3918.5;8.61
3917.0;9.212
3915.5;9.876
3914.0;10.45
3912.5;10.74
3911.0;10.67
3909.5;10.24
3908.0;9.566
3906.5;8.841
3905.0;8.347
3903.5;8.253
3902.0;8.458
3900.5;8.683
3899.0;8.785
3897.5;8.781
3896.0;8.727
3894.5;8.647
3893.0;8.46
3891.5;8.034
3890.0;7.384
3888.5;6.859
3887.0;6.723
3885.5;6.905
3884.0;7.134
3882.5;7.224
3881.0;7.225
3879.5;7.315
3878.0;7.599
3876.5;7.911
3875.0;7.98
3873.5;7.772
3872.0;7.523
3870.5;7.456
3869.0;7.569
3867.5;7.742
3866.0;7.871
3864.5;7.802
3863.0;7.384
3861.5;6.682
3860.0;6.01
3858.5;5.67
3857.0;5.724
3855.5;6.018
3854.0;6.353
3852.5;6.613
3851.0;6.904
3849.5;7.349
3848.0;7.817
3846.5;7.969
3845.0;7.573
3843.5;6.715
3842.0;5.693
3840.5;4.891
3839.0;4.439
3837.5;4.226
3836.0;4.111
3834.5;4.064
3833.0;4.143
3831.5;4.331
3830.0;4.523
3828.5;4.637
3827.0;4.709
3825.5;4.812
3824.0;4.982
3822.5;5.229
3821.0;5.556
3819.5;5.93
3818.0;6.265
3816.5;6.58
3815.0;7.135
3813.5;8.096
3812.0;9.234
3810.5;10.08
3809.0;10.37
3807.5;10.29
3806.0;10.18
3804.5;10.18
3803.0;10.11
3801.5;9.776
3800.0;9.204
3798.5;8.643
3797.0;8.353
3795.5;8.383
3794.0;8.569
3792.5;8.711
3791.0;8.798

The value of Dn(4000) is 1.9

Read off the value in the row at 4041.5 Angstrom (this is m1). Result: 14.2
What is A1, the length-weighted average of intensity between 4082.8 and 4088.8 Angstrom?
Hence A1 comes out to 14.6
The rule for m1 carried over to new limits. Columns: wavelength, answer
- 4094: 14.24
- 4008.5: 12.68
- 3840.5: 4.891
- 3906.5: 8.841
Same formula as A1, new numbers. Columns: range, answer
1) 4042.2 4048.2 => 12.2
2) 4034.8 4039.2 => 13.7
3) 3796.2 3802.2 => 8.98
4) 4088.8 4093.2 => 14.6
